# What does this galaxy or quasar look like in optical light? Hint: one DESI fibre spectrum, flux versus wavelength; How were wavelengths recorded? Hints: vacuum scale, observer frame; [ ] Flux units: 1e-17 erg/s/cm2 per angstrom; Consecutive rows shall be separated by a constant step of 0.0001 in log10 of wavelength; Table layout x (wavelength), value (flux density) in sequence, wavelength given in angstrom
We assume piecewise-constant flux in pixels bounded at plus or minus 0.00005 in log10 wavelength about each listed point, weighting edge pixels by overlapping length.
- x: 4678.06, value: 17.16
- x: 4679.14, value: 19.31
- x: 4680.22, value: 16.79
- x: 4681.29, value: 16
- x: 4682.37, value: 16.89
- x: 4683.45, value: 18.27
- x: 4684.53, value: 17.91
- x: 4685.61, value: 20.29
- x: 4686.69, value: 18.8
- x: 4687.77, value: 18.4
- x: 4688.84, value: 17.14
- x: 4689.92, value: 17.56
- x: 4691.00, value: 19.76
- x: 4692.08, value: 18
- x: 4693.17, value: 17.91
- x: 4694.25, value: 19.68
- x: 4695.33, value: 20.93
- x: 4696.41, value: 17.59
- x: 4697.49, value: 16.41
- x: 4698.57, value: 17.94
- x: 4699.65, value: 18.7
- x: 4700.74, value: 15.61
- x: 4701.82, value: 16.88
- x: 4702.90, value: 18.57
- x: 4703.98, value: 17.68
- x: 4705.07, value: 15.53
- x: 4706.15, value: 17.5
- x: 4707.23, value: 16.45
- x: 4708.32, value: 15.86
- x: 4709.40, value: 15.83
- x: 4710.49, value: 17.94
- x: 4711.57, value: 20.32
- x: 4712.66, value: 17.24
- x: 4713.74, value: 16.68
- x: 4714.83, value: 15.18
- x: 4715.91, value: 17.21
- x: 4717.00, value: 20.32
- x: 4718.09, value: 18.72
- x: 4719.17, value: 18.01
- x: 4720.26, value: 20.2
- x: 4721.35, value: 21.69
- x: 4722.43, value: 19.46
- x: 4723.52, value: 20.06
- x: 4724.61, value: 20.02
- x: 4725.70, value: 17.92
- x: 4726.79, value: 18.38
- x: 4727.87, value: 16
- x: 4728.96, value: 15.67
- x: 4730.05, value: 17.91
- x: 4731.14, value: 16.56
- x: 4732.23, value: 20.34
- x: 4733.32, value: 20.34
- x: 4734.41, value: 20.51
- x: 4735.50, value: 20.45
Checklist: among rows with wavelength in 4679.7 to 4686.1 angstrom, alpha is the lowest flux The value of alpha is 16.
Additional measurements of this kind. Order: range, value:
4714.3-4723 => 15.18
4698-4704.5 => 15.61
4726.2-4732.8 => 15.67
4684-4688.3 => 17.91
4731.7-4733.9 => 20.34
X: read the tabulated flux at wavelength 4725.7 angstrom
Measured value 17.92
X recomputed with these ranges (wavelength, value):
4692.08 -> 18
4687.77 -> 18.4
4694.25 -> 19.68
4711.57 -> 20.32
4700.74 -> 15.61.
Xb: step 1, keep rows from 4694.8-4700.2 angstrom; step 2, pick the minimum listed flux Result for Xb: 16.41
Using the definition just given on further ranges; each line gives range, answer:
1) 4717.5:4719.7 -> 18.01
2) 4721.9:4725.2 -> 19.46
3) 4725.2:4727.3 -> 17.92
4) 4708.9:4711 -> 15.83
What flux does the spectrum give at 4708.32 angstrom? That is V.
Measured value 15.86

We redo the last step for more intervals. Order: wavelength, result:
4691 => 19.76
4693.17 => 17.91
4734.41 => 20.51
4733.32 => 20.34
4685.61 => 20.29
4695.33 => 20.93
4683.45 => 18.27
